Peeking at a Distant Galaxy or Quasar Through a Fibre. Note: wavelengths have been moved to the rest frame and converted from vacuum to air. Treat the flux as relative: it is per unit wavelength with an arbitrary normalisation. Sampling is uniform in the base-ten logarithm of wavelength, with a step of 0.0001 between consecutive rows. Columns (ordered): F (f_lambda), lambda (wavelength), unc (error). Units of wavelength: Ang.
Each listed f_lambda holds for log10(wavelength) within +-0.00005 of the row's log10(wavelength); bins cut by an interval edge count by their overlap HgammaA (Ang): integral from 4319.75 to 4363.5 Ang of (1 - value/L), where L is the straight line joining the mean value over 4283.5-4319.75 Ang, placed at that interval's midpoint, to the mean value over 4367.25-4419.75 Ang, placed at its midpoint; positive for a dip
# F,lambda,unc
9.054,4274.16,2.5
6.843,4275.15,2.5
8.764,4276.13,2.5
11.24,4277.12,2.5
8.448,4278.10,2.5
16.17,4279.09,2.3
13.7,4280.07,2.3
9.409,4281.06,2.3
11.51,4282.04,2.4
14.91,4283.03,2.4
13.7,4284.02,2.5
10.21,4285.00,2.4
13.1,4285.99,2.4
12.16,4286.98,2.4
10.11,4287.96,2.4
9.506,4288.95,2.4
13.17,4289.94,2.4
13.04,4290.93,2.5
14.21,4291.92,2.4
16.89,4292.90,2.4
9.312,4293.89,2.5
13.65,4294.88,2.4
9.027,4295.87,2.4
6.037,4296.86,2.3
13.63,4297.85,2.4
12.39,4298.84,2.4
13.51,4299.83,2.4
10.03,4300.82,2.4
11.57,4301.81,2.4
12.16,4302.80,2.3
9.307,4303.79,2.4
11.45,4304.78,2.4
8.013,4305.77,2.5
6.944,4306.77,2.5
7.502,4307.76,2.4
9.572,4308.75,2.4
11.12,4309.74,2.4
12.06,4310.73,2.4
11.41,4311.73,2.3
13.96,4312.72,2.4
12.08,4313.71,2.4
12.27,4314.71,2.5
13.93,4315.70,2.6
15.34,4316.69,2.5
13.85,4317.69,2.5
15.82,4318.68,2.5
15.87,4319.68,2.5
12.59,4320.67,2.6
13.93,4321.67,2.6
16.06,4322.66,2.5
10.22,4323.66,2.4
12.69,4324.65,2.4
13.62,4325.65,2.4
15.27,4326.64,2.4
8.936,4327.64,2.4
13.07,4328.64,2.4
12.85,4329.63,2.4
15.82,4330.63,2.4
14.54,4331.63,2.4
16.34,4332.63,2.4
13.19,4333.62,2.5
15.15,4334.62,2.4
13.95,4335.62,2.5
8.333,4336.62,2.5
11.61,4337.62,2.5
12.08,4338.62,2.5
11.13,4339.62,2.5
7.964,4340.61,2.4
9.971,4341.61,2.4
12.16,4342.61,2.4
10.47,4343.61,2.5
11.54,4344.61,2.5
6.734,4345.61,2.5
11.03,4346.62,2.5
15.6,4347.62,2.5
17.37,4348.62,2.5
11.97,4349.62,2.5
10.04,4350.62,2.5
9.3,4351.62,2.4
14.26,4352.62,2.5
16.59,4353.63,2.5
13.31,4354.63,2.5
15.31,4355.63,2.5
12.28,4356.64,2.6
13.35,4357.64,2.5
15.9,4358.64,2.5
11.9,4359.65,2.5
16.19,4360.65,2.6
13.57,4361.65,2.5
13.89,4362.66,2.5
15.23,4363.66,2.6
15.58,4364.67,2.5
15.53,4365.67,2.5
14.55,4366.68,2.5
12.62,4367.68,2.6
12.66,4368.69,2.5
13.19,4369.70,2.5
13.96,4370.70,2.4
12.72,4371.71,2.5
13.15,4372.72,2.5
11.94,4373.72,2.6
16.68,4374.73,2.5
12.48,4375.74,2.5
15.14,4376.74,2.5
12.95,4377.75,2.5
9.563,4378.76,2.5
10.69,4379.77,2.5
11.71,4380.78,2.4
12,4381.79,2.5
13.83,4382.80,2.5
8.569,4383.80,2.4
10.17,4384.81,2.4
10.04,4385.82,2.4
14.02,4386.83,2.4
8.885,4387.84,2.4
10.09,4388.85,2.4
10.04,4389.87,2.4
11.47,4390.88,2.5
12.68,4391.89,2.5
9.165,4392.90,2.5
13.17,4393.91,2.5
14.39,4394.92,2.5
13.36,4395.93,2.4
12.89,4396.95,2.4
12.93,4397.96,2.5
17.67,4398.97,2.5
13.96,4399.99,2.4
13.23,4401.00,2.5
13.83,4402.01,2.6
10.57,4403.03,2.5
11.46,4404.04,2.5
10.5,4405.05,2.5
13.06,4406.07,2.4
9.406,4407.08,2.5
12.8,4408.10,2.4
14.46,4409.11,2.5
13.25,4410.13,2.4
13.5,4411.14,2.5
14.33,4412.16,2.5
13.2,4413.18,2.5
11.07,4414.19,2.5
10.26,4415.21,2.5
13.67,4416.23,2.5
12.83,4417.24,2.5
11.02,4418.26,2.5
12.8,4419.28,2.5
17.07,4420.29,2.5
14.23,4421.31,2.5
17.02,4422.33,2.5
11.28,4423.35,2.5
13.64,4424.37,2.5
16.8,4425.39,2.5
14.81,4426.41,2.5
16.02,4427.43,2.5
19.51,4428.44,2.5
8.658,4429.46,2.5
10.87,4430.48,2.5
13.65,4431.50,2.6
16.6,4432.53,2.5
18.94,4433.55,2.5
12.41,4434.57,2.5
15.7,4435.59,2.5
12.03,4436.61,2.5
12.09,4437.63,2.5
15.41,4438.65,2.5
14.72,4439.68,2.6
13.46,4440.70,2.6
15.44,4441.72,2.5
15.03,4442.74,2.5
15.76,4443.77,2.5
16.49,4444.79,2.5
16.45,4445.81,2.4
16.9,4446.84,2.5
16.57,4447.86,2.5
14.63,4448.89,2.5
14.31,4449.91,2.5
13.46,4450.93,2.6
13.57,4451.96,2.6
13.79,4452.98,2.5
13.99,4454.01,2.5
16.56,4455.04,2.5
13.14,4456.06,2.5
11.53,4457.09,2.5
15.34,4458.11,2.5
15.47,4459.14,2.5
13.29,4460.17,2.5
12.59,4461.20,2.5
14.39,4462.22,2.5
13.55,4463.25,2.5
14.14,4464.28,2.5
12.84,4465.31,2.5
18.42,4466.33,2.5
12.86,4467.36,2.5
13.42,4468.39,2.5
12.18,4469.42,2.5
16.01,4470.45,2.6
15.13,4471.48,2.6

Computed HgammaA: -3.1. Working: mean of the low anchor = 11.8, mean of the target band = 12.9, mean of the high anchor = 12.4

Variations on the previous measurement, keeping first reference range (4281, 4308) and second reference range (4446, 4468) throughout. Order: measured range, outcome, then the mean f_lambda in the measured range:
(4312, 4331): -2.70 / 13.6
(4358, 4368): -1.49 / 14.5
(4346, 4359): -1.08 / 13.5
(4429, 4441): 0.20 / 13.7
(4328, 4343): -0.49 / 12.5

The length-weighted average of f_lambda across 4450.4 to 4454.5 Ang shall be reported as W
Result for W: 13.7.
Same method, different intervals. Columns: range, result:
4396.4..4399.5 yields 14.4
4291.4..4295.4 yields 13.5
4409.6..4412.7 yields 13.7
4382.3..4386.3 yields 10.7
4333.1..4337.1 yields 12.7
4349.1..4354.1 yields 12.4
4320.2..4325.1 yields 13.1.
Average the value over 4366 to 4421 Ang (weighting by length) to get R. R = 12.5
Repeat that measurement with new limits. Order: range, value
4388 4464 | 13.7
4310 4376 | 13.2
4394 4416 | 12.9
